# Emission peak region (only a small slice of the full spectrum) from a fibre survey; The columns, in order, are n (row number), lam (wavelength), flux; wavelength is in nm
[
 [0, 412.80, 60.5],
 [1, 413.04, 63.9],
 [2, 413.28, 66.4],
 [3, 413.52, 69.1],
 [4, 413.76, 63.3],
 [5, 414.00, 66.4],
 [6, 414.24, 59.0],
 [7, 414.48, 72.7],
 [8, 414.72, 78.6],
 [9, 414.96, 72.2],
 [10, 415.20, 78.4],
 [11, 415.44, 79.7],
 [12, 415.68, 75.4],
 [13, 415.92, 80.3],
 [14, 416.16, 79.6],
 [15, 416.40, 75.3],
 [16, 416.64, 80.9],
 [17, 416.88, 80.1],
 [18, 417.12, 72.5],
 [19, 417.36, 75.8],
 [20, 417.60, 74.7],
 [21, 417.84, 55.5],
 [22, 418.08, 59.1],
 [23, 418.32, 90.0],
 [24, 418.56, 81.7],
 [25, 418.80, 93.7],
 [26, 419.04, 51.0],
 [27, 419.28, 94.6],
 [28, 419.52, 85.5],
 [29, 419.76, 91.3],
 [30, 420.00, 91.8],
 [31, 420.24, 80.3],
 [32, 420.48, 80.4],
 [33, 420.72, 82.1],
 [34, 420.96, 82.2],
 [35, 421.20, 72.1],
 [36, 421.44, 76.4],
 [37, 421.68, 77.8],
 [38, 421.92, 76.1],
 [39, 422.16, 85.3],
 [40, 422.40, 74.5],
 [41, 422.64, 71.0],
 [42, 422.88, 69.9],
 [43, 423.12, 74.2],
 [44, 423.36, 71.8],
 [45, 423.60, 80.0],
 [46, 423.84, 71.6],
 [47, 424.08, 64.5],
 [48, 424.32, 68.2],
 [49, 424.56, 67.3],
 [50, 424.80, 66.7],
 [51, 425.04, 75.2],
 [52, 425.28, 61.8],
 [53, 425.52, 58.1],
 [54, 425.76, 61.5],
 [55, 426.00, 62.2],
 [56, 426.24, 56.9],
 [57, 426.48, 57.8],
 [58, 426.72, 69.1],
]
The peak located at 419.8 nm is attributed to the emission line C III]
